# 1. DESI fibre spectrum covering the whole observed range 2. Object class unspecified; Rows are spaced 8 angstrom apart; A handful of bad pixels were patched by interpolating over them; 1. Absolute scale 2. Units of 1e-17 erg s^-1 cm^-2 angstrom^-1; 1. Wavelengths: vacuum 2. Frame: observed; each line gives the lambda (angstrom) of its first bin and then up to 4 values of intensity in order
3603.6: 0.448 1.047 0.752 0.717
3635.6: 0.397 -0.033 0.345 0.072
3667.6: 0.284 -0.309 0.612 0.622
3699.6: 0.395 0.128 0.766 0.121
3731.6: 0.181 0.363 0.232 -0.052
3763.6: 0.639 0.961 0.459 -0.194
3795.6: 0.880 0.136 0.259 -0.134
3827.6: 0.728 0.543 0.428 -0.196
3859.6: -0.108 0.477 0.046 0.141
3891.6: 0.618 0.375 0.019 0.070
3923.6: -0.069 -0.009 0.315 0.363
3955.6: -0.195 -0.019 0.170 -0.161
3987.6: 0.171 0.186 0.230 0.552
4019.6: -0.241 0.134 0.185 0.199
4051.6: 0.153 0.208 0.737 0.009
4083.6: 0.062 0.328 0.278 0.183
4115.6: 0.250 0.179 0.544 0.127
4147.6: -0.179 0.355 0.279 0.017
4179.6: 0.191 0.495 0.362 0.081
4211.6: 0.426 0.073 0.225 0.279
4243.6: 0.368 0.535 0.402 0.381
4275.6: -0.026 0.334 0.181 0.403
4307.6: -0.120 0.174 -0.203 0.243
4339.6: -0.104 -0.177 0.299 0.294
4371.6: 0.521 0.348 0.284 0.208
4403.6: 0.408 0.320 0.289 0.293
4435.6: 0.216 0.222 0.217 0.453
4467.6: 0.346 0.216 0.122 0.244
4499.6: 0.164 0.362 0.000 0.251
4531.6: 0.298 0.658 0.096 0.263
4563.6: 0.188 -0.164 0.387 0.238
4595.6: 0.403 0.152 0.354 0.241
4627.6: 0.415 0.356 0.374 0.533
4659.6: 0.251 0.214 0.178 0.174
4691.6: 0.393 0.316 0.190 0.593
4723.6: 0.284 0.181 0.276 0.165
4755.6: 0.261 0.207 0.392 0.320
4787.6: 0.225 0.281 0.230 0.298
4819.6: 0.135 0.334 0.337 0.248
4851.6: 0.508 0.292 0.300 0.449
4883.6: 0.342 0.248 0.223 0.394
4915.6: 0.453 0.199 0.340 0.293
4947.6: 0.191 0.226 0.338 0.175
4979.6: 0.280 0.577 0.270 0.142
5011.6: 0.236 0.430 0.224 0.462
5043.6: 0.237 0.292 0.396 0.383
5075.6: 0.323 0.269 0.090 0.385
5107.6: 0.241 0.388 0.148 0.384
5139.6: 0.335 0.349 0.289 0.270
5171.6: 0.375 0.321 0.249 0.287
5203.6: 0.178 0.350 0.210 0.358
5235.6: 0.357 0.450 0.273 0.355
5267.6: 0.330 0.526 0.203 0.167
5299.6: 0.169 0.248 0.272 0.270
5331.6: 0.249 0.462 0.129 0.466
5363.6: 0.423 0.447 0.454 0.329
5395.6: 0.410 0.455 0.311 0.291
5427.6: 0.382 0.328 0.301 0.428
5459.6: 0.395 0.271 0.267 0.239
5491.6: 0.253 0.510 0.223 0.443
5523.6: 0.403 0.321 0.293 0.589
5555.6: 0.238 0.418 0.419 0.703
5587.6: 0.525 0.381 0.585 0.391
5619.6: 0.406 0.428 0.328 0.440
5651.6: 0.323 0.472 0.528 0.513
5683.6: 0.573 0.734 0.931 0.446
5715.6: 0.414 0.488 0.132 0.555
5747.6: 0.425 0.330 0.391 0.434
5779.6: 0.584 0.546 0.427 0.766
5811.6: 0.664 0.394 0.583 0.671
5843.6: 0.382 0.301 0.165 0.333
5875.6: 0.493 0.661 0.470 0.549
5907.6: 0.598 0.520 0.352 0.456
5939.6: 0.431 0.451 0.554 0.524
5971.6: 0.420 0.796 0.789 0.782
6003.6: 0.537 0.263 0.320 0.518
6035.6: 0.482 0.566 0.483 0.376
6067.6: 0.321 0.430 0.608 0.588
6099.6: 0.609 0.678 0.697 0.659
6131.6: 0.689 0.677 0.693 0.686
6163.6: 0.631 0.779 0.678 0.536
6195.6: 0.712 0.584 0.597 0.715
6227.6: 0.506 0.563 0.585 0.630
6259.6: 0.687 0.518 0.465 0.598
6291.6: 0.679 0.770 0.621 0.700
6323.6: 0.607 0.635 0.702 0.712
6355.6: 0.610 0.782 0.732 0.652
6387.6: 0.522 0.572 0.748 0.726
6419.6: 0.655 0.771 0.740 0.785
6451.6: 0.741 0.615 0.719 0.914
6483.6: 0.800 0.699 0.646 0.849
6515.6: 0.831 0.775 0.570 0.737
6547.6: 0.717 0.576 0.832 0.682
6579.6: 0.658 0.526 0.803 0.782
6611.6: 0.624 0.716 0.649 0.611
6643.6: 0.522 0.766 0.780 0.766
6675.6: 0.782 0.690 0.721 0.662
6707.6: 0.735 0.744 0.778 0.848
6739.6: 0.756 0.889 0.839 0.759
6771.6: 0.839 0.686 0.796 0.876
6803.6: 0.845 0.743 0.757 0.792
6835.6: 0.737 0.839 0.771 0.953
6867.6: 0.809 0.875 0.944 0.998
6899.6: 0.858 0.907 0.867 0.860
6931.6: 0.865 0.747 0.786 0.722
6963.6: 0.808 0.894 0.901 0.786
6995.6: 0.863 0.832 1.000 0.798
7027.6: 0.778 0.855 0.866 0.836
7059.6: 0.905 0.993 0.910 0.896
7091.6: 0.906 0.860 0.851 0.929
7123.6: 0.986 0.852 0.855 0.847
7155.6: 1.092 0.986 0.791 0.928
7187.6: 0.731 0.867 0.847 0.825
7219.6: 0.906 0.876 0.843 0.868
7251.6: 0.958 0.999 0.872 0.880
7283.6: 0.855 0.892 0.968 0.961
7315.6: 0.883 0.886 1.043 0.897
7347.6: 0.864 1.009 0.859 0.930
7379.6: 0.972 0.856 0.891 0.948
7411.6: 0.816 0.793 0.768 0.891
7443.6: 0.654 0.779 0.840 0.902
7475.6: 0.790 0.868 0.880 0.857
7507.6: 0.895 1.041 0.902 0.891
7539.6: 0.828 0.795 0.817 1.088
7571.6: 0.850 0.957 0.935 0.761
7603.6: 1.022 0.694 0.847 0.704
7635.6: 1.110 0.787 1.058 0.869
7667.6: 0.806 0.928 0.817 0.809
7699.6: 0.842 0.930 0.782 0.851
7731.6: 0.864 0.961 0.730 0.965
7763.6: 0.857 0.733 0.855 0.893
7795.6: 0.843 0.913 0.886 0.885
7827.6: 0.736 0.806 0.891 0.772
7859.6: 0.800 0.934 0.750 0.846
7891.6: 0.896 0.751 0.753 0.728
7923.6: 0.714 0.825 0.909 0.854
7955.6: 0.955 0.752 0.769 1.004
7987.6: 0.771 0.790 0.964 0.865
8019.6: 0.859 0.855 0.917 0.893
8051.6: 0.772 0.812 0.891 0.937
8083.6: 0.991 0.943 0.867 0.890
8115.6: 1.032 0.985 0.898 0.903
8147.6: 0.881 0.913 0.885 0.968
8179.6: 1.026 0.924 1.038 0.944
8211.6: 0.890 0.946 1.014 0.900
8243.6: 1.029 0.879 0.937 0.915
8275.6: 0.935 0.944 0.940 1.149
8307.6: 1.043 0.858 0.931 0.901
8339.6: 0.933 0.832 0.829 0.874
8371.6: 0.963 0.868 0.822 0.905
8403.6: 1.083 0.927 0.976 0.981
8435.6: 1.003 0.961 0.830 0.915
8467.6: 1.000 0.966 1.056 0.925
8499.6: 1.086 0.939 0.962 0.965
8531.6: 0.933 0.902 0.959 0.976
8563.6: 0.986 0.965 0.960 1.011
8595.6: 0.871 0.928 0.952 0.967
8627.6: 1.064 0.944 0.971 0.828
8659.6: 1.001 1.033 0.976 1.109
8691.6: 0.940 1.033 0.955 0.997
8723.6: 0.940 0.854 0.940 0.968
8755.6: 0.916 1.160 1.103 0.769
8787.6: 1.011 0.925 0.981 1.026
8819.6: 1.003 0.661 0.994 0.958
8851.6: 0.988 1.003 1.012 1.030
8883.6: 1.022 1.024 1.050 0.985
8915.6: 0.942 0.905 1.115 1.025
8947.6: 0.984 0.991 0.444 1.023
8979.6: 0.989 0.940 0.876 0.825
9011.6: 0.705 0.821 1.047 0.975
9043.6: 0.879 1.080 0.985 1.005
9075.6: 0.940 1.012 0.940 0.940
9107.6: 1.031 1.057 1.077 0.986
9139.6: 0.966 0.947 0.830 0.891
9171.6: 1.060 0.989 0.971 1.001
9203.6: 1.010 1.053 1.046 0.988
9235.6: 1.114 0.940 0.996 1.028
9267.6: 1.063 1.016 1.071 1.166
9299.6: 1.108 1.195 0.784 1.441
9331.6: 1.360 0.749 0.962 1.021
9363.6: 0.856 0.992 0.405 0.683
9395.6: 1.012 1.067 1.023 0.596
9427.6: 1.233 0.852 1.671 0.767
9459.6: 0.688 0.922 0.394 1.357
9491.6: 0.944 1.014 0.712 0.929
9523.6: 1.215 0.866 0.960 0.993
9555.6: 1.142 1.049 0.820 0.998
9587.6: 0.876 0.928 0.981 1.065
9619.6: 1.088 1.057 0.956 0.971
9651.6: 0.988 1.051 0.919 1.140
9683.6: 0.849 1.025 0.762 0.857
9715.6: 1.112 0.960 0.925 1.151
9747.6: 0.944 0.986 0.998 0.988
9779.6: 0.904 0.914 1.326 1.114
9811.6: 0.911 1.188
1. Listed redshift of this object 0.529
